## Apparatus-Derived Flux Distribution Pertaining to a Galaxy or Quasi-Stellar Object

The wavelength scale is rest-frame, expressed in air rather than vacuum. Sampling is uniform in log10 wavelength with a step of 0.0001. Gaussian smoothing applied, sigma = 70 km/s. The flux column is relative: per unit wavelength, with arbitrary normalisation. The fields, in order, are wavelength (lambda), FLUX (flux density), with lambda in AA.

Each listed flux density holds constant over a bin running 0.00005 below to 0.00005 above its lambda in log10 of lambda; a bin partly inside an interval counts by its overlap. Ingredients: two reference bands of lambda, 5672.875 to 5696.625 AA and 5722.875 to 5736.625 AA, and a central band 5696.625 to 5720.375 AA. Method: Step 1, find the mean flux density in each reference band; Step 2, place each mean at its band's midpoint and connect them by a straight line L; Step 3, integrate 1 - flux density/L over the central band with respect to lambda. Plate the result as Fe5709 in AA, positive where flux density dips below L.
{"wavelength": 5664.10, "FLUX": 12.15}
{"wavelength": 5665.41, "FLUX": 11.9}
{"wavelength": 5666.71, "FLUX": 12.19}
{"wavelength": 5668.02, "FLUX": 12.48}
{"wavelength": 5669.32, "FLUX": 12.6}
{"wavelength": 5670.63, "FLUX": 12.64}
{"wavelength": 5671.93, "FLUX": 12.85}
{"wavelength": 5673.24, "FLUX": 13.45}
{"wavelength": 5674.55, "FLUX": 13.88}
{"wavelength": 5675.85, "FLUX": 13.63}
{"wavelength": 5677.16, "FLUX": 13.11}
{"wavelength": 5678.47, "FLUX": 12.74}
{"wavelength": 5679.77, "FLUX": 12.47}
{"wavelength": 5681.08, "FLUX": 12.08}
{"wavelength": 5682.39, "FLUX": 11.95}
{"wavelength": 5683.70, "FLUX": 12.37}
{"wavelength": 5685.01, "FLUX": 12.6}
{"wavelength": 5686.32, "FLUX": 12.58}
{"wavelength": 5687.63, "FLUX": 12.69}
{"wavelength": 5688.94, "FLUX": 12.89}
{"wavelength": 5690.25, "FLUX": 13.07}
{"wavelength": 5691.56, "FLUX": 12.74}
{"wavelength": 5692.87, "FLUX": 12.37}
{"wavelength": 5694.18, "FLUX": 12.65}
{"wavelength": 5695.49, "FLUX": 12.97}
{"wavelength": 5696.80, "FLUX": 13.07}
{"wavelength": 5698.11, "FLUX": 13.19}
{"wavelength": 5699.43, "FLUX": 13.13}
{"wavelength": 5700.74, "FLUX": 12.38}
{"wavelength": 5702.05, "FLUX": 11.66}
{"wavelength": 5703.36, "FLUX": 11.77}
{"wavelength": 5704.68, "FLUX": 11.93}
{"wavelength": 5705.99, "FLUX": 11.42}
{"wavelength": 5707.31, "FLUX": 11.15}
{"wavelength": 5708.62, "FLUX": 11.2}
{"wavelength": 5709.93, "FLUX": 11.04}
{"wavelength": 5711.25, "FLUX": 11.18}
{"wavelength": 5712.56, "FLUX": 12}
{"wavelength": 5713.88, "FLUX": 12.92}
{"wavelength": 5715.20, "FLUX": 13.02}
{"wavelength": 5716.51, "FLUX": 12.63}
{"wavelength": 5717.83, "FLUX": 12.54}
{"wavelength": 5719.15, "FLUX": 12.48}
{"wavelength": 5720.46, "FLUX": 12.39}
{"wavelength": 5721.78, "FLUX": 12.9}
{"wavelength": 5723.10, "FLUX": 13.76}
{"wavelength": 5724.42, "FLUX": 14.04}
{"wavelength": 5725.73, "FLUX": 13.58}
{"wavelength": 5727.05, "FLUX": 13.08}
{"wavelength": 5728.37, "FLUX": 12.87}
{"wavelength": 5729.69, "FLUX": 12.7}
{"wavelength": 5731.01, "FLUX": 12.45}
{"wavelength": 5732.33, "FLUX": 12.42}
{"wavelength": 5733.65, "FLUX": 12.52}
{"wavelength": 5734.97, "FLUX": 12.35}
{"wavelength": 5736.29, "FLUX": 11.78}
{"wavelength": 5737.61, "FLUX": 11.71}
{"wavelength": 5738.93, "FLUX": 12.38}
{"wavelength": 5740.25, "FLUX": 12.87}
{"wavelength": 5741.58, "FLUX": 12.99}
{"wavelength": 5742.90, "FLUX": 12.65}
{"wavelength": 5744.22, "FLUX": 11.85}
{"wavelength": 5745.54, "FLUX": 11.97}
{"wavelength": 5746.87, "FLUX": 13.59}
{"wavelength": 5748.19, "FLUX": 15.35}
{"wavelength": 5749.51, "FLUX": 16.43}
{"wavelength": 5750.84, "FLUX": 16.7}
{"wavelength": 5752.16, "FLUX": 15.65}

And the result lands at 1.28 AA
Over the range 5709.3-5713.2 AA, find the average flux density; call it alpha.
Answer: 11.4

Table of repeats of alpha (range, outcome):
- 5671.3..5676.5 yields 13.5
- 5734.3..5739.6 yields 12.1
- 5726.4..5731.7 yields 12.8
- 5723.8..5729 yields 13.4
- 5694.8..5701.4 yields 12.9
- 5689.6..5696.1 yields 12.8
